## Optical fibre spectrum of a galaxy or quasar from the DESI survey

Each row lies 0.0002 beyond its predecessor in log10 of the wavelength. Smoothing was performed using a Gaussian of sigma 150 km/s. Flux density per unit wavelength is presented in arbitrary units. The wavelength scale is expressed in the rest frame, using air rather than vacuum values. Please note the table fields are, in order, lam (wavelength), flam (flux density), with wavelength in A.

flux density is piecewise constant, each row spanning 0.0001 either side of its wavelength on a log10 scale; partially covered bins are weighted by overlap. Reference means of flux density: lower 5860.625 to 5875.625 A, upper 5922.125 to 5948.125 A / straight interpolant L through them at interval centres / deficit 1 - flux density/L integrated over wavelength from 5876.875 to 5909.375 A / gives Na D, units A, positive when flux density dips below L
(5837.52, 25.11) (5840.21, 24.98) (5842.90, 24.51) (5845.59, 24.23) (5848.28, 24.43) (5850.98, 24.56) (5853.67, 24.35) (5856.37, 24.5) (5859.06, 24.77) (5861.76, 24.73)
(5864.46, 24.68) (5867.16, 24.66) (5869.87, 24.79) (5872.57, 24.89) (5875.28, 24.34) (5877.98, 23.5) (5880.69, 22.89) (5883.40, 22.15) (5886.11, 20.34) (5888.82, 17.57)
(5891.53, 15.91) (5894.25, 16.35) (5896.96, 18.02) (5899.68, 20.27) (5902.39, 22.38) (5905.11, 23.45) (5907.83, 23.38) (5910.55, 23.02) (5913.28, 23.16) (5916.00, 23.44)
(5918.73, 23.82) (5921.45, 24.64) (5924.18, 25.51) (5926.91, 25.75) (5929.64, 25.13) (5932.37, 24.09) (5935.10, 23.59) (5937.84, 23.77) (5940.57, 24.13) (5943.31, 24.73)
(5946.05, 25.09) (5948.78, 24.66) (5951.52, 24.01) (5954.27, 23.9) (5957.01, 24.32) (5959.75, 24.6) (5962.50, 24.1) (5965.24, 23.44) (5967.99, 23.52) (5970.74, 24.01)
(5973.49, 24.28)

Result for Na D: 5.5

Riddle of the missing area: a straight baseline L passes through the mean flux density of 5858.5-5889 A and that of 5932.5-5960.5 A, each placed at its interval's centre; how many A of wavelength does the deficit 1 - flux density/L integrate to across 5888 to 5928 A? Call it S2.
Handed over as 3.4 A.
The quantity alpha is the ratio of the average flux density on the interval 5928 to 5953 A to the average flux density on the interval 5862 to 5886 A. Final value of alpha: 1.02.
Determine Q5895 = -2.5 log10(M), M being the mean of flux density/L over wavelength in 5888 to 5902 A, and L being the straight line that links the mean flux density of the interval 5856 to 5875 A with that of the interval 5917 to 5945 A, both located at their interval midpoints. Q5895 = 0.34 mag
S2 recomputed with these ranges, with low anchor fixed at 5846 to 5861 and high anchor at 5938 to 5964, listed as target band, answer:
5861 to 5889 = 1.31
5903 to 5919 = 0.74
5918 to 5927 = -0.18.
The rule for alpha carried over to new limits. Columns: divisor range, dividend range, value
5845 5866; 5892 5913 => 0.85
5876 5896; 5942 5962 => 1.23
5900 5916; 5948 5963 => 1.06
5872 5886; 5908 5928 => 1.04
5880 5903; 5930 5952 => 1.26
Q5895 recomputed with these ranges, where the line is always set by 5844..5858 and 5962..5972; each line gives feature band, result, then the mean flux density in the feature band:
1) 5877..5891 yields 0.16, 20.9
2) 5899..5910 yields 0.07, 22.6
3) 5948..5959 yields -0.02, 24.2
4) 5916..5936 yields -0.03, 24.6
